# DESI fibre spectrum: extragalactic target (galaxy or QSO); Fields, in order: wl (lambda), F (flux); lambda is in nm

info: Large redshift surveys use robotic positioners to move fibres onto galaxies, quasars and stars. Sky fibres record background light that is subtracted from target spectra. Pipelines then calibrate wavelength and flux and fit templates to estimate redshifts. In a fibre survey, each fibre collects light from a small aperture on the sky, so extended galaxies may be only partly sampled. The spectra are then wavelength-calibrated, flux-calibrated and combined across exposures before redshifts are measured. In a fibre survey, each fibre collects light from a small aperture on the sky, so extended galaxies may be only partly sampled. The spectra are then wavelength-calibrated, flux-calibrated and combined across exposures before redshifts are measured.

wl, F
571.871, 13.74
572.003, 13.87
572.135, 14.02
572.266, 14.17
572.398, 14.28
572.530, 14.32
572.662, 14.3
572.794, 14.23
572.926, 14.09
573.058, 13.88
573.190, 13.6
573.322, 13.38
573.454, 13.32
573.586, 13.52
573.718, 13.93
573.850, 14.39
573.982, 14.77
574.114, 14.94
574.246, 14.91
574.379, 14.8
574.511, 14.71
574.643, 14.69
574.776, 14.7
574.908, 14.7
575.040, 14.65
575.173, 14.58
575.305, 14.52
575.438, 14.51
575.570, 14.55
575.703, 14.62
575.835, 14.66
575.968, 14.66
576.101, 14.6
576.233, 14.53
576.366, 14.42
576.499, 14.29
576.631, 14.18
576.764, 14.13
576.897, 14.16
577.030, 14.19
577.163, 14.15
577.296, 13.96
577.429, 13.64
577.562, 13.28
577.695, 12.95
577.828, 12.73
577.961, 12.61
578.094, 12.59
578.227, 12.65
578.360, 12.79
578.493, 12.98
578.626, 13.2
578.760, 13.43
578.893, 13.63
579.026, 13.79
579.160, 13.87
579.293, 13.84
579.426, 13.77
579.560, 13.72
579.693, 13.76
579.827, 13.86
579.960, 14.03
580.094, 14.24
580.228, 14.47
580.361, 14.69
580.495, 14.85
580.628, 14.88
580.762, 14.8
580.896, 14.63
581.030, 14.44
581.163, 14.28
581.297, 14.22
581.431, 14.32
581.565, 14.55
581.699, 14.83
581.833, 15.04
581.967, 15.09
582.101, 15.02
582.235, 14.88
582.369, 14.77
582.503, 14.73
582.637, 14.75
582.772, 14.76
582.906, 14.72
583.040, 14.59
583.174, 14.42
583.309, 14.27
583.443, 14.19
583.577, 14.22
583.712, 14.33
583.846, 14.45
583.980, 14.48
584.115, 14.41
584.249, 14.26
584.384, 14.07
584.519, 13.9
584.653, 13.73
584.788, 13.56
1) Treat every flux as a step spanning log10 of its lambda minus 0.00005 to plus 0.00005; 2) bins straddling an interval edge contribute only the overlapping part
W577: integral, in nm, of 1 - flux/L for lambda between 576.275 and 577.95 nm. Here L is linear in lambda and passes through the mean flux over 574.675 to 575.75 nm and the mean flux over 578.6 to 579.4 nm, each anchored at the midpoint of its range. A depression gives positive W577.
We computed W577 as 0.04 nm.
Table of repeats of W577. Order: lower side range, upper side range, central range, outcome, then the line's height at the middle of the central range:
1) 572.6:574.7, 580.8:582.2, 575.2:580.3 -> 0.21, 14.4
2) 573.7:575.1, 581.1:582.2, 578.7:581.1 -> 0.09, 14.7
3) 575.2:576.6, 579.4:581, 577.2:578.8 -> 0.15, 14.4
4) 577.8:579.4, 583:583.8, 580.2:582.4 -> -0.14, 13.8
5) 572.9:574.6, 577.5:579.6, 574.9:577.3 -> -0.12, 13.7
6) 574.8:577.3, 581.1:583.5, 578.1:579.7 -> 0.12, 14.5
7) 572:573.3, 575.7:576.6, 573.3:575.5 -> -0.02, 14.3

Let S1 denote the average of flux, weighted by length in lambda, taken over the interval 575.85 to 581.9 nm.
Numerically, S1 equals 14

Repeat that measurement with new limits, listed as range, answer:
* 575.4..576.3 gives 14.6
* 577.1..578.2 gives 13.2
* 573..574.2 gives 14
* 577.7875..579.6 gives 13.3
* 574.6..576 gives 14.6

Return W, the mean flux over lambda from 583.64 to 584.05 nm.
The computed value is 14.4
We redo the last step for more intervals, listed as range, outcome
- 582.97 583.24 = 14.5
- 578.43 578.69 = 13.1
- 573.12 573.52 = 13.4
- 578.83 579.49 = 13.8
